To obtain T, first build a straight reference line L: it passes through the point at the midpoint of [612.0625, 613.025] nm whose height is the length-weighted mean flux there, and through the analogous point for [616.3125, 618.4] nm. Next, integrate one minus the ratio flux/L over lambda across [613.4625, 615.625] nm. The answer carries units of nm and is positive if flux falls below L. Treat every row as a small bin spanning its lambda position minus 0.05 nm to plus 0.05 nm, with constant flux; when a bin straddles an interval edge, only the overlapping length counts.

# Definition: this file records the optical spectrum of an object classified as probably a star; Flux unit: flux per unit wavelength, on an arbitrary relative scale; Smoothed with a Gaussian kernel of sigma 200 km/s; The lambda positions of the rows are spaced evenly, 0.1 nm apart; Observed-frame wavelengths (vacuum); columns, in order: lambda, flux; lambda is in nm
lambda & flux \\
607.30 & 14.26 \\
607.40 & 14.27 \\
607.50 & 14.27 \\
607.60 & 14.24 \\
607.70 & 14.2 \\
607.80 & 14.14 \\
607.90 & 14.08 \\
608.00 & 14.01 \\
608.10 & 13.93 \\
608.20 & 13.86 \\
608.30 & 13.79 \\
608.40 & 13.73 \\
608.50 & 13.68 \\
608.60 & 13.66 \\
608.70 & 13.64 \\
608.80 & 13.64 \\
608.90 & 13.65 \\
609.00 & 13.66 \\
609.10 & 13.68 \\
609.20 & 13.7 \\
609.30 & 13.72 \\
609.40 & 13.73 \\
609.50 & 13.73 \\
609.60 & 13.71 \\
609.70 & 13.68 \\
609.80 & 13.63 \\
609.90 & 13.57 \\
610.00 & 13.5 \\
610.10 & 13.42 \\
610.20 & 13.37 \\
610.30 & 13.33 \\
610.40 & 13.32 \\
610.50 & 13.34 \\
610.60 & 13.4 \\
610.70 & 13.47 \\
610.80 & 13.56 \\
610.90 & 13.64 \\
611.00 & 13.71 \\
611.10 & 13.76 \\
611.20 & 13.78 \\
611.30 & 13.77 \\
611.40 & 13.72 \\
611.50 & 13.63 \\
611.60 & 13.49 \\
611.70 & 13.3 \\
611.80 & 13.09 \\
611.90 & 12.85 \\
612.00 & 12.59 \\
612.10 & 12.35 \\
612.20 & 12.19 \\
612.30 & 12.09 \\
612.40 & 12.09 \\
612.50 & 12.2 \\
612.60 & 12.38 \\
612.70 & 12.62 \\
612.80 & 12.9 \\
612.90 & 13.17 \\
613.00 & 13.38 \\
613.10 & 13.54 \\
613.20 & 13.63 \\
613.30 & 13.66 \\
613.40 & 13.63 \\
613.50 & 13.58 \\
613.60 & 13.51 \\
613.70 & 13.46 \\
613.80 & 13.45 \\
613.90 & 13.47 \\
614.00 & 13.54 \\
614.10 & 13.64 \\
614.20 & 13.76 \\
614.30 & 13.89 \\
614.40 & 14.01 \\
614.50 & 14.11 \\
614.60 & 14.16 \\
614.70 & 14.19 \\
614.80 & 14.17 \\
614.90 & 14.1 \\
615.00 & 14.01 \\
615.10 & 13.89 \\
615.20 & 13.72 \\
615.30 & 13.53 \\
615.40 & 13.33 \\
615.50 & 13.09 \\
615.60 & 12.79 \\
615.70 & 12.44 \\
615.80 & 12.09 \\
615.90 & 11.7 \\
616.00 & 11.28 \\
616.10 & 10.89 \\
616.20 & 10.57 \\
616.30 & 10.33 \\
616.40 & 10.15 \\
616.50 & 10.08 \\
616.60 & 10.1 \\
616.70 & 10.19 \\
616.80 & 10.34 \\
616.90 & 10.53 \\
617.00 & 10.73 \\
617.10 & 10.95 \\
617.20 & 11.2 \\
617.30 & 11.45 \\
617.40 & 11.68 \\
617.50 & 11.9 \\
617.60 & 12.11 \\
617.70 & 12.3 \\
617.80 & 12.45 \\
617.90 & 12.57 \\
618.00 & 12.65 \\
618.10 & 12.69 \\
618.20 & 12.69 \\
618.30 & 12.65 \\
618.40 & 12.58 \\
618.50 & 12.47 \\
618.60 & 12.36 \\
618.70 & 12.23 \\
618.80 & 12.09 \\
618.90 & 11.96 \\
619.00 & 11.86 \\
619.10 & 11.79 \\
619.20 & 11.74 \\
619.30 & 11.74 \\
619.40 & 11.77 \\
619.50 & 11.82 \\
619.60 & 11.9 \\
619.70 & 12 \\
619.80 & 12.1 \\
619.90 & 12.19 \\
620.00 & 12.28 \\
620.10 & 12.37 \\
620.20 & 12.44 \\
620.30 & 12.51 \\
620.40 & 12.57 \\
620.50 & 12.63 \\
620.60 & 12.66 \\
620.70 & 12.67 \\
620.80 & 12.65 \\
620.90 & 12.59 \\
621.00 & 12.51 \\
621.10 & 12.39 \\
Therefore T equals -0.291 nm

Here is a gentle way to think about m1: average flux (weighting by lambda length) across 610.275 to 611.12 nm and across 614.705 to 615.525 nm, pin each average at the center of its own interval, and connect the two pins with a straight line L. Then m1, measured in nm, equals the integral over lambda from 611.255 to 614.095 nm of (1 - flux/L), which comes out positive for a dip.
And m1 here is 0.104 nm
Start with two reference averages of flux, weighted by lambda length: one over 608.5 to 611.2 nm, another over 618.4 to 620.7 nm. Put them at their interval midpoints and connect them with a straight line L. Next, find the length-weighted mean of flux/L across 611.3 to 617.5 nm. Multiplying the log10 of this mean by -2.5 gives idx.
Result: 0.03 mag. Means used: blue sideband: 13.6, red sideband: 12.2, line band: 12.6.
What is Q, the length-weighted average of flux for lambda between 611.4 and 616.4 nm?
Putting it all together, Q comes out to 13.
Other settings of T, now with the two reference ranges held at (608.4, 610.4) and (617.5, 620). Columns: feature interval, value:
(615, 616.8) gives 0.12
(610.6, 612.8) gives 0.03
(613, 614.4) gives -0.07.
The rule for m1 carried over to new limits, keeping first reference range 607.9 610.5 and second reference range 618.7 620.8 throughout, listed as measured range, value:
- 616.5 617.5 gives 0.138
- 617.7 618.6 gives -0.012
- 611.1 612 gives -0.007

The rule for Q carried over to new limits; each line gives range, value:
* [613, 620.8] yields 12.4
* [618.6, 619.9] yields 11.9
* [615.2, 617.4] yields 11.4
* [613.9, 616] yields 13.5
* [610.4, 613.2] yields 13.1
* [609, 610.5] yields 13.6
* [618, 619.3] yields 12.3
